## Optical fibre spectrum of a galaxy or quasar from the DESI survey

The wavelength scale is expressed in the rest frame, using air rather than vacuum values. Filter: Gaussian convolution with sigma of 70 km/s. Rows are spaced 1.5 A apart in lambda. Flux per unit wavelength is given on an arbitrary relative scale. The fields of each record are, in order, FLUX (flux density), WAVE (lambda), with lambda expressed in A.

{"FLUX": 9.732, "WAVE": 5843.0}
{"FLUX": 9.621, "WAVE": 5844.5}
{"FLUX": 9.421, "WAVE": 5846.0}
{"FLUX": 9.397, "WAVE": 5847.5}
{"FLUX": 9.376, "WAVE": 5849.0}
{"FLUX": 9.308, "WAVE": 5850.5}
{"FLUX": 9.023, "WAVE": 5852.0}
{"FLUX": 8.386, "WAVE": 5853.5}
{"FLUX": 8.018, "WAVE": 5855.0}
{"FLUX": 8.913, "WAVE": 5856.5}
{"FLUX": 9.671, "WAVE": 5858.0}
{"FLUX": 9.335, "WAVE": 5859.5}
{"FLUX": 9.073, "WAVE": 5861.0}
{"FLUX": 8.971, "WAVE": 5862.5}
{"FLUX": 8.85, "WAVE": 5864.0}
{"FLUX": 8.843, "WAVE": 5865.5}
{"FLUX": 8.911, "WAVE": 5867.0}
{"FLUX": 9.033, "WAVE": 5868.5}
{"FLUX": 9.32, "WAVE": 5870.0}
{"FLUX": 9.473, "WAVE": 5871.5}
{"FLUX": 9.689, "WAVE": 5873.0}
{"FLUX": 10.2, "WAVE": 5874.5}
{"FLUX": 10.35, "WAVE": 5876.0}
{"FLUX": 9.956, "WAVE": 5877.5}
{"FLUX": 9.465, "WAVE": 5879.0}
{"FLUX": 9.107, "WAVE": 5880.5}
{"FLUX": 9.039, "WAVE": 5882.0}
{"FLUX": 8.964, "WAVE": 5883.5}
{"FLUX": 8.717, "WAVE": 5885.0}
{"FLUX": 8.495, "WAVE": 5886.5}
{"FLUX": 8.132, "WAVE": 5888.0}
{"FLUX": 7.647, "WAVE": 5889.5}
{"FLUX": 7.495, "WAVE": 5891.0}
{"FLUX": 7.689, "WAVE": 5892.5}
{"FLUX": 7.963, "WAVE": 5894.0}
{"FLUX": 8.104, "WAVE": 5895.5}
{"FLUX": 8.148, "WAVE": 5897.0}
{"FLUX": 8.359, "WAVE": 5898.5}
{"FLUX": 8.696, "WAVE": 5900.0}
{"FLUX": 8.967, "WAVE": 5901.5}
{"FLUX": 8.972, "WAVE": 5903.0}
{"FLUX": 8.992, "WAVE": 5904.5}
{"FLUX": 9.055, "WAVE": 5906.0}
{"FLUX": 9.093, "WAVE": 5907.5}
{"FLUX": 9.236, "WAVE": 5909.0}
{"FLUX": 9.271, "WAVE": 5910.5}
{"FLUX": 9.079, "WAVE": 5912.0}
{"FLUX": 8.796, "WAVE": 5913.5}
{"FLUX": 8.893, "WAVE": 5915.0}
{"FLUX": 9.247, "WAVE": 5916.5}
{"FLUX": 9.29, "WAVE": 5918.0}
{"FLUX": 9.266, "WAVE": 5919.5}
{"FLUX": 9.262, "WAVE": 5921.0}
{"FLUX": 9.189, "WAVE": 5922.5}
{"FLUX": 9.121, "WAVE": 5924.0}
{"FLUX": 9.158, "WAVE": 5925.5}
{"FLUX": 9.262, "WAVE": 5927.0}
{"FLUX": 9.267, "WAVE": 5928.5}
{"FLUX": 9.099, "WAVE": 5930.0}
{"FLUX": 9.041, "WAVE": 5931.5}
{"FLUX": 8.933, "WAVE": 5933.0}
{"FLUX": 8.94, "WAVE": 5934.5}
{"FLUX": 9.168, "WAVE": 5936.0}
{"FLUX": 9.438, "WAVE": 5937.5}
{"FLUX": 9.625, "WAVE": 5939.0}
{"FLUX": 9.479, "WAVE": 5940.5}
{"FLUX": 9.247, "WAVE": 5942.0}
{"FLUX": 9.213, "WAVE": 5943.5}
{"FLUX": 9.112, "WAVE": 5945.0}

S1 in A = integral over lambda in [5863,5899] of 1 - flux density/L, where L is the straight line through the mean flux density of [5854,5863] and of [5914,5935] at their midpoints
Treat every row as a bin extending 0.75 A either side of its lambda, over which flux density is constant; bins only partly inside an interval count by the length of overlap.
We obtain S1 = 0.8 A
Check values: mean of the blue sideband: 8.98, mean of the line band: 8.84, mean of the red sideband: 9.14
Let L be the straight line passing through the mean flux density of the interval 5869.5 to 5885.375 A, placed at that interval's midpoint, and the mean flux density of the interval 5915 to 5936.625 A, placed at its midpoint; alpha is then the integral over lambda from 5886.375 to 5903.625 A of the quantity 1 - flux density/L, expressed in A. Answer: 2.14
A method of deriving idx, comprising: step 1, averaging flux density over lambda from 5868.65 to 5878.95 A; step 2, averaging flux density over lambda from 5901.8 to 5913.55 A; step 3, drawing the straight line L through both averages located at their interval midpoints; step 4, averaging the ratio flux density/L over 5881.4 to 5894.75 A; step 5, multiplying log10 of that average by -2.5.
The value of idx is 0.153 mag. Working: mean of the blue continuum 9.76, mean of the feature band 8.23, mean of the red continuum 9.07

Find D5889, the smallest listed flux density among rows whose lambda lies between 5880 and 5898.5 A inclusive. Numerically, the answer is 7.495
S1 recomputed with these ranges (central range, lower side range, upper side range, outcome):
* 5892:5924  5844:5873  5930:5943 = 1.2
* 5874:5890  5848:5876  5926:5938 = 0.1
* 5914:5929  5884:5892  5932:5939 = -0.6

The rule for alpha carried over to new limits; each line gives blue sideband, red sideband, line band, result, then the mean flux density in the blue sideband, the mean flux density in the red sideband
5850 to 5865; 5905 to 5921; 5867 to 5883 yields -0.9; 8.95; 9.13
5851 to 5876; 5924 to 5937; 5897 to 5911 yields 0.3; 9.15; 9.12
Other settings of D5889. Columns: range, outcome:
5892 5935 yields 7.689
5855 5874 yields 8.018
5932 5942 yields 8.933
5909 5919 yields 8.796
